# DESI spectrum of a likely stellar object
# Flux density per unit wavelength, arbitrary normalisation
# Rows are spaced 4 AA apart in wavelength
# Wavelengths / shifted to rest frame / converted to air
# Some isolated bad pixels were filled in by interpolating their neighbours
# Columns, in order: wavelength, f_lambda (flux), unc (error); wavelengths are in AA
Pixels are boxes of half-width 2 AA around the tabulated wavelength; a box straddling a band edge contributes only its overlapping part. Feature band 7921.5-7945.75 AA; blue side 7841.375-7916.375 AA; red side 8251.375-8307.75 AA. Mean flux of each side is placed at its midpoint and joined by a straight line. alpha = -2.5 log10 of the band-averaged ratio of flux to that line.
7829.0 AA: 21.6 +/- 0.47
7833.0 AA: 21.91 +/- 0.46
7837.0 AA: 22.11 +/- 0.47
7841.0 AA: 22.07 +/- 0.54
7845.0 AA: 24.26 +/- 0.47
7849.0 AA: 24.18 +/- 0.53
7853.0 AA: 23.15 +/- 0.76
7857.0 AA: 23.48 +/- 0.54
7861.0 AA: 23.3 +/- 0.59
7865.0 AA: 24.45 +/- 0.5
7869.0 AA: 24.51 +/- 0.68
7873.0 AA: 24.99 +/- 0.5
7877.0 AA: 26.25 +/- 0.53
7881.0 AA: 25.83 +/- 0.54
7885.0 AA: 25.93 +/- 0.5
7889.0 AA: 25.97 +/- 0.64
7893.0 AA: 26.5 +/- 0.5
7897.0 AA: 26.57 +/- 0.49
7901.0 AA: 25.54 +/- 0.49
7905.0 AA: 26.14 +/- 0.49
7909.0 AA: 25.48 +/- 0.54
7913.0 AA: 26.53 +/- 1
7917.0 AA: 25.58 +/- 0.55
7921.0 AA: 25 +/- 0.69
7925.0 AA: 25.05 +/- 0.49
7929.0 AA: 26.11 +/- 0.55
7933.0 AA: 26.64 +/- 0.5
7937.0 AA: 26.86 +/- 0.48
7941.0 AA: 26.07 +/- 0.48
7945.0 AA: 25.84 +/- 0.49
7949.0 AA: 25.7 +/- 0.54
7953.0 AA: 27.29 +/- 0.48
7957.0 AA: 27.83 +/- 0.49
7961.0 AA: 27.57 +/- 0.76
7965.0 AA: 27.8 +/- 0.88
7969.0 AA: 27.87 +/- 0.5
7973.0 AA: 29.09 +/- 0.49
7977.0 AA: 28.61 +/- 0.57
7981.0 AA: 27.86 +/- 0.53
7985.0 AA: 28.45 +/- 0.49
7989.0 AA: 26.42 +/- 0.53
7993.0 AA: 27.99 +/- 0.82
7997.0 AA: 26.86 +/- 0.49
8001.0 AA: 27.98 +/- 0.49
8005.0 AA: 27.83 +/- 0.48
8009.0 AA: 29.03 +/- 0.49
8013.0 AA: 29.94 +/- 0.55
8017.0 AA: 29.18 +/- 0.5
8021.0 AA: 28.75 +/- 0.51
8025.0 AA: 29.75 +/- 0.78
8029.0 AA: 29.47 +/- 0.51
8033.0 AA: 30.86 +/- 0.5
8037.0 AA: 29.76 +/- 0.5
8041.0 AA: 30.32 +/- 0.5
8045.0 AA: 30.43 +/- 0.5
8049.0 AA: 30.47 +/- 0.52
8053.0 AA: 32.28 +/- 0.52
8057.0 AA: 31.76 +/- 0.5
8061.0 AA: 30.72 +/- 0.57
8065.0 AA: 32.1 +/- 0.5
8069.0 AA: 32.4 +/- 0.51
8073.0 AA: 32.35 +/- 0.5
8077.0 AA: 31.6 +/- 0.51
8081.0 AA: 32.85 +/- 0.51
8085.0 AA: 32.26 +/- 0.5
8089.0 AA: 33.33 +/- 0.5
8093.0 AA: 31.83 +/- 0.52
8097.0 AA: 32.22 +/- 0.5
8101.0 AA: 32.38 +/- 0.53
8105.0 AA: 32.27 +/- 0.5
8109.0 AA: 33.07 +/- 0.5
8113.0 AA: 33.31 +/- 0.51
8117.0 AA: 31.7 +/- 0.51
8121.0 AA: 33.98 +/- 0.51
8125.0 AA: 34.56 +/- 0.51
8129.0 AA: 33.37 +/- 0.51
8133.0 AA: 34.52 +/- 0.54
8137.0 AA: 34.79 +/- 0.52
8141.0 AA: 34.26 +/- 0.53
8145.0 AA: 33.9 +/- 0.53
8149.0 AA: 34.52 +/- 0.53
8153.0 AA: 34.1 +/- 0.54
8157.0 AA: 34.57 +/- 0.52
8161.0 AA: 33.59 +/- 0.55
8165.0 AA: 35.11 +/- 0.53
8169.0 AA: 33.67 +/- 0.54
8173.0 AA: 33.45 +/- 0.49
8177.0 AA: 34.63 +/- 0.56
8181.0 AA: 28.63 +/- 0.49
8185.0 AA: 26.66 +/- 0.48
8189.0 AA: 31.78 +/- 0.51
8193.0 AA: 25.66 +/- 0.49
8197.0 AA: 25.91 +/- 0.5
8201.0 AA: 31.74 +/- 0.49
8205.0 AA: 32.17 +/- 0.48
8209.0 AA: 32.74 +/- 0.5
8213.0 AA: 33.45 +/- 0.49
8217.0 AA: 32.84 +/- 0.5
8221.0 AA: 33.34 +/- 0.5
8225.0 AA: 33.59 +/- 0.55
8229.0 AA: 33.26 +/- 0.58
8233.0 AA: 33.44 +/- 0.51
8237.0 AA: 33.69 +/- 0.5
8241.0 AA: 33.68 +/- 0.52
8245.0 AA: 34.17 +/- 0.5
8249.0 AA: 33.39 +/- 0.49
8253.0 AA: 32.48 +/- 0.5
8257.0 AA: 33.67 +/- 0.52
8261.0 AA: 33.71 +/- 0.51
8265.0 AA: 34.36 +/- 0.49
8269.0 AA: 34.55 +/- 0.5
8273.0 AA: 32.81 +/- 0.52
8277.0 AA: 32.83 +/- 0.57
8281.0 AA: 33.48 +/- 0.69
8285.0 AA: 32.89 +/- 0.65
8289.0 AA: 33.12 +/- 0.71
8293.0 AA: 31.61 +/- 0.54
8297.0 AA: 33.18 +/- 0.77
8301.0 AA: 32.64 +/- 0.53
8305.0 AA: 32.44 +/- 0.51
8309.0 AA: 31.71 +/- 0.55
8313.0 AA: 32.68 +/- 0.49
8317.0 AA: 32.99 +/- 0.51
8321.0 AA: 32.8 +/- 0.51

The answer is 0.01 mag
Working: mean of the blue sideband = 25.1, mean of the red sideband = 33.1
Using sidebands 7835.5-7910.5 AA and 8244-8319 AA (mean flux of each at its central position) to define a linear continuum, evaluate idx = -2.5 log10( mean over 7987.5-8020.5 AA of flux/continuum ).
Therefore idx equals -0.03 mag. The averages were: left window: 24.8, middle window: 28.2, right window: 33.1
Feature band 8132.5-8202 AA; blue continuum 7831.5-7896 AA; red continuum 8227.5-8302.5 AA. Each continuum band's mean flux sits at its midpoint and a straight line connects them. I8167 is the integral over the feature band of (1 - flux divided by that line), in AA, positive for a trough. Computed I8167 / -2.6 AA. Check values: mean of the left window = 24.4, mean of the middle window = 32.3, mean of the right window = 33.3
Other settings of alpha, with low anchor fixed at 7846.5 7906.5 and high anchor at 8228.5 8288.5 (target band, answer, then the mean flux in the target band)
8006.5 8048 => -0.05 mag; 29.7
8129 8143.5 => -0.12 mag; 34.3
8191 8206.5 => 0.12 mag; 28.8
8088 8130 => -0.09 mag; 32.9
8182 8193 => 0.12 mag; 28.5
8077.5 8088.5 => -0.10 mag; 32.5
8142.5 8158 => -0.10 mag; 34.3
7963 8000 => -0.02 mag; 27.9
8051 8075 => -0.10 mag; 31.9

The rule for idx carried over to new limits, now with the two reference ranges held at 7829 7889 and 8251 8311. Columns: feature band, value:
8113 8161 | -0.14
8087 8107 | -0.12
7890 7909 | -0.05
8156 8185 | -0.08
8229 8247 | -0.05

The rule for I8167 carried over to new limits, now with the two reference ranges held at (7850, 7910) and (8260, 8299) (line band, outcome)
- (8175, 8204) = 1.9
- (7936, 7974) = -0.6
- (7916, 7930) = 0.4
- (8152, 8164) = -1.3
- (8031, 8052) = -1.5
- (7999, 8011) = -0.2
